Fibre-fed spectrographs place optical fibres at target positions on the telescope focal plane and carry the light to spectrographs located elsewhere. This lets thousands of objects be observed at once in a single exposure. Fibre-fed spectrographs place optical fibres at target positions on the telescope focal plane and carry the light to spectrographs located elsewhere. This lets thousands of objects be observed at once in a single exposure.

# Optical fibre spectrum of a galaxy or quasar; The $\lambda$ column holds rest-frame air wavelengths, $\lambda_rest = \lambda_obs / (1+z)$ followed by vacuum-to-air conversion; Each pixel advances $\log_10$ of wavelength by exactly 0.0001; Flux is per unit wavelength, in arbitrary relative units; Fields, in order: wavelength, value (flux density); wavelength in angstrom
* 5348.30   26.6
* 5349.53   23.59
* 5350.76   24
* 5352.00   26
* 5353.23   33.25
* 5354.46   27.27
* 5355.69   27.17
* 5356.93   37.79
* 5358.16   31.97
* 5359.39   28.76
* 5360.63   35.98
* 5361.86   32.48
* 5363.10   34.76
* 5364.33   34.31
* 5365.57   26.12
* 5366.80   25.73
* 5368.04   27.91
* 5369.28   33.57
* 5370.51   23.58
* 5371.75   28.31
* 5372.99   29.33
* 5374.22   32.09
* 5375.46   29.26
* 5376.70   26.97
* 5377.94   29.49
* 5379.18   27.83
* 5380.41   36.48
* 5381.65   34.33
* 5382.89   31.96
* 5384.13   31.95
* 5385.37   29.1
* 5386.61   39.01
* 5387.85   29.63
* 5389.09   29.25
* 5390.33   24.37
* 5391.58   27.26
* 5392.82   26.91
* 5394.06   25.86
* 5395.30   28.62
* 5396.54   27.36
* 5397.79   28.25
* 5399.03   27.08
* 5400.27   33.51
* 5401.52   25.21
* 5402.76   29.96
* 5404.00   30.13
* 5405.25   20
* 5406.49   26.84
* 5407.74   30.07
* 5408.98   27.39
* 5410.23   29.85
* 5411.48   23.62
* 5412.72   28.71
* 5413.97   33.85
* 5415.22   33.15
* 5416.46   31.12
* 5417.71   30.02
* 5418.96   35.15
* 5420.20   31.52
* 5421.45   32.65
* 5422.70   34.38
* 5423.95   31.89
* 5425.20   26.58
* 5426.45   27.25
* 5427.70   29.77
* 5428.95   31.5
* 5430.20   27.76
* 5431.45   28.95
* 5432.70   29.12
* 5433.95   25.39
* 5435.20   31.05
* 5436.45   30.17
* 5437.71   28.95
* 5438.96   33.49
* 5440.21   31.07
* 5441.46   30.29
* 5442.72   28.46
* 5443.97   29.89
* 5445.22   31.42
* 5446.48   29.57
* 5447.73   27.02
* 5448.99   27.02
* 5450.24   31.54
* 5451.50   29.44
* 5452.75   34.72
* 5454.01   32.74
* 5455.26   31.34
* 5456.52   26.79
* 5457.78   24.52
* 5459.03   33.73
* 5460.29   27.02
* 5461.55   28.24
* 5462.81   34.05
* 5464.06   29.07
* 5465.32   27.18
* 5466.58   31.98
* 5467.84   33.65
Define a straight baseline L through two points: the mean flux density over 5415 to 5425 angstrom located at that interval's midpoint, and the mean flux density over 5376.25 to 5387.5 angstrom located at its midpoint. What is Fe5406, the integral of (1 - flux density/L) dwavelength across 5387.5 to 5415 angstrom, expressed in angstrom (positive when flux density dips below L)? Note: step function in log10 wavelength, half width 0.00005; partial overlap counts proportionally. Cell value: 3.5 angstrom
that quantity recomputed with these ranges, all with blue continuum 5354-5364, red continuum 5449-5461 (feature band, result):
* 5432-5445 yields 0.2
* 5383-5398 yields 1.1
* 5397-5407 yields 1.1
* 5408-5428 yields 0.3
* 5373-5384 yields 0.3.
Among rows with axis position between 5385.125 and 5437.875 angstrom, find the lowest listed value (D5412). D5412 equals 20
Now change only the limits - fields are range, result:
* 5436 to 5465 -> 24.52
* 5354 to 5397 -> 23.58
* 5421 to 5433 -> 26.58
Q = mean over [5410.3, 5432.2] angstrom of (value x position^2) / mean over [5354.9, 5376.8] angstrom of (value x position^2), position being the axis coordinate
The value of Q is 1.02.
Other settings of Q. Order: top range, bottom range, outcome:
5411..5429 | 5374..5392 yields 1.02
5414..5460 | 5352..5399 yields 1.03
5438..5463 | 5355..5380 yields 1.02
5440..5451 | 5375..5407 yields 1.03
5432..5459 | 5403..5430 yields 1.01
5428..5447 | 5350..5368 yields 1.01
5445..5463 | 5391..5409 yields 1.10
